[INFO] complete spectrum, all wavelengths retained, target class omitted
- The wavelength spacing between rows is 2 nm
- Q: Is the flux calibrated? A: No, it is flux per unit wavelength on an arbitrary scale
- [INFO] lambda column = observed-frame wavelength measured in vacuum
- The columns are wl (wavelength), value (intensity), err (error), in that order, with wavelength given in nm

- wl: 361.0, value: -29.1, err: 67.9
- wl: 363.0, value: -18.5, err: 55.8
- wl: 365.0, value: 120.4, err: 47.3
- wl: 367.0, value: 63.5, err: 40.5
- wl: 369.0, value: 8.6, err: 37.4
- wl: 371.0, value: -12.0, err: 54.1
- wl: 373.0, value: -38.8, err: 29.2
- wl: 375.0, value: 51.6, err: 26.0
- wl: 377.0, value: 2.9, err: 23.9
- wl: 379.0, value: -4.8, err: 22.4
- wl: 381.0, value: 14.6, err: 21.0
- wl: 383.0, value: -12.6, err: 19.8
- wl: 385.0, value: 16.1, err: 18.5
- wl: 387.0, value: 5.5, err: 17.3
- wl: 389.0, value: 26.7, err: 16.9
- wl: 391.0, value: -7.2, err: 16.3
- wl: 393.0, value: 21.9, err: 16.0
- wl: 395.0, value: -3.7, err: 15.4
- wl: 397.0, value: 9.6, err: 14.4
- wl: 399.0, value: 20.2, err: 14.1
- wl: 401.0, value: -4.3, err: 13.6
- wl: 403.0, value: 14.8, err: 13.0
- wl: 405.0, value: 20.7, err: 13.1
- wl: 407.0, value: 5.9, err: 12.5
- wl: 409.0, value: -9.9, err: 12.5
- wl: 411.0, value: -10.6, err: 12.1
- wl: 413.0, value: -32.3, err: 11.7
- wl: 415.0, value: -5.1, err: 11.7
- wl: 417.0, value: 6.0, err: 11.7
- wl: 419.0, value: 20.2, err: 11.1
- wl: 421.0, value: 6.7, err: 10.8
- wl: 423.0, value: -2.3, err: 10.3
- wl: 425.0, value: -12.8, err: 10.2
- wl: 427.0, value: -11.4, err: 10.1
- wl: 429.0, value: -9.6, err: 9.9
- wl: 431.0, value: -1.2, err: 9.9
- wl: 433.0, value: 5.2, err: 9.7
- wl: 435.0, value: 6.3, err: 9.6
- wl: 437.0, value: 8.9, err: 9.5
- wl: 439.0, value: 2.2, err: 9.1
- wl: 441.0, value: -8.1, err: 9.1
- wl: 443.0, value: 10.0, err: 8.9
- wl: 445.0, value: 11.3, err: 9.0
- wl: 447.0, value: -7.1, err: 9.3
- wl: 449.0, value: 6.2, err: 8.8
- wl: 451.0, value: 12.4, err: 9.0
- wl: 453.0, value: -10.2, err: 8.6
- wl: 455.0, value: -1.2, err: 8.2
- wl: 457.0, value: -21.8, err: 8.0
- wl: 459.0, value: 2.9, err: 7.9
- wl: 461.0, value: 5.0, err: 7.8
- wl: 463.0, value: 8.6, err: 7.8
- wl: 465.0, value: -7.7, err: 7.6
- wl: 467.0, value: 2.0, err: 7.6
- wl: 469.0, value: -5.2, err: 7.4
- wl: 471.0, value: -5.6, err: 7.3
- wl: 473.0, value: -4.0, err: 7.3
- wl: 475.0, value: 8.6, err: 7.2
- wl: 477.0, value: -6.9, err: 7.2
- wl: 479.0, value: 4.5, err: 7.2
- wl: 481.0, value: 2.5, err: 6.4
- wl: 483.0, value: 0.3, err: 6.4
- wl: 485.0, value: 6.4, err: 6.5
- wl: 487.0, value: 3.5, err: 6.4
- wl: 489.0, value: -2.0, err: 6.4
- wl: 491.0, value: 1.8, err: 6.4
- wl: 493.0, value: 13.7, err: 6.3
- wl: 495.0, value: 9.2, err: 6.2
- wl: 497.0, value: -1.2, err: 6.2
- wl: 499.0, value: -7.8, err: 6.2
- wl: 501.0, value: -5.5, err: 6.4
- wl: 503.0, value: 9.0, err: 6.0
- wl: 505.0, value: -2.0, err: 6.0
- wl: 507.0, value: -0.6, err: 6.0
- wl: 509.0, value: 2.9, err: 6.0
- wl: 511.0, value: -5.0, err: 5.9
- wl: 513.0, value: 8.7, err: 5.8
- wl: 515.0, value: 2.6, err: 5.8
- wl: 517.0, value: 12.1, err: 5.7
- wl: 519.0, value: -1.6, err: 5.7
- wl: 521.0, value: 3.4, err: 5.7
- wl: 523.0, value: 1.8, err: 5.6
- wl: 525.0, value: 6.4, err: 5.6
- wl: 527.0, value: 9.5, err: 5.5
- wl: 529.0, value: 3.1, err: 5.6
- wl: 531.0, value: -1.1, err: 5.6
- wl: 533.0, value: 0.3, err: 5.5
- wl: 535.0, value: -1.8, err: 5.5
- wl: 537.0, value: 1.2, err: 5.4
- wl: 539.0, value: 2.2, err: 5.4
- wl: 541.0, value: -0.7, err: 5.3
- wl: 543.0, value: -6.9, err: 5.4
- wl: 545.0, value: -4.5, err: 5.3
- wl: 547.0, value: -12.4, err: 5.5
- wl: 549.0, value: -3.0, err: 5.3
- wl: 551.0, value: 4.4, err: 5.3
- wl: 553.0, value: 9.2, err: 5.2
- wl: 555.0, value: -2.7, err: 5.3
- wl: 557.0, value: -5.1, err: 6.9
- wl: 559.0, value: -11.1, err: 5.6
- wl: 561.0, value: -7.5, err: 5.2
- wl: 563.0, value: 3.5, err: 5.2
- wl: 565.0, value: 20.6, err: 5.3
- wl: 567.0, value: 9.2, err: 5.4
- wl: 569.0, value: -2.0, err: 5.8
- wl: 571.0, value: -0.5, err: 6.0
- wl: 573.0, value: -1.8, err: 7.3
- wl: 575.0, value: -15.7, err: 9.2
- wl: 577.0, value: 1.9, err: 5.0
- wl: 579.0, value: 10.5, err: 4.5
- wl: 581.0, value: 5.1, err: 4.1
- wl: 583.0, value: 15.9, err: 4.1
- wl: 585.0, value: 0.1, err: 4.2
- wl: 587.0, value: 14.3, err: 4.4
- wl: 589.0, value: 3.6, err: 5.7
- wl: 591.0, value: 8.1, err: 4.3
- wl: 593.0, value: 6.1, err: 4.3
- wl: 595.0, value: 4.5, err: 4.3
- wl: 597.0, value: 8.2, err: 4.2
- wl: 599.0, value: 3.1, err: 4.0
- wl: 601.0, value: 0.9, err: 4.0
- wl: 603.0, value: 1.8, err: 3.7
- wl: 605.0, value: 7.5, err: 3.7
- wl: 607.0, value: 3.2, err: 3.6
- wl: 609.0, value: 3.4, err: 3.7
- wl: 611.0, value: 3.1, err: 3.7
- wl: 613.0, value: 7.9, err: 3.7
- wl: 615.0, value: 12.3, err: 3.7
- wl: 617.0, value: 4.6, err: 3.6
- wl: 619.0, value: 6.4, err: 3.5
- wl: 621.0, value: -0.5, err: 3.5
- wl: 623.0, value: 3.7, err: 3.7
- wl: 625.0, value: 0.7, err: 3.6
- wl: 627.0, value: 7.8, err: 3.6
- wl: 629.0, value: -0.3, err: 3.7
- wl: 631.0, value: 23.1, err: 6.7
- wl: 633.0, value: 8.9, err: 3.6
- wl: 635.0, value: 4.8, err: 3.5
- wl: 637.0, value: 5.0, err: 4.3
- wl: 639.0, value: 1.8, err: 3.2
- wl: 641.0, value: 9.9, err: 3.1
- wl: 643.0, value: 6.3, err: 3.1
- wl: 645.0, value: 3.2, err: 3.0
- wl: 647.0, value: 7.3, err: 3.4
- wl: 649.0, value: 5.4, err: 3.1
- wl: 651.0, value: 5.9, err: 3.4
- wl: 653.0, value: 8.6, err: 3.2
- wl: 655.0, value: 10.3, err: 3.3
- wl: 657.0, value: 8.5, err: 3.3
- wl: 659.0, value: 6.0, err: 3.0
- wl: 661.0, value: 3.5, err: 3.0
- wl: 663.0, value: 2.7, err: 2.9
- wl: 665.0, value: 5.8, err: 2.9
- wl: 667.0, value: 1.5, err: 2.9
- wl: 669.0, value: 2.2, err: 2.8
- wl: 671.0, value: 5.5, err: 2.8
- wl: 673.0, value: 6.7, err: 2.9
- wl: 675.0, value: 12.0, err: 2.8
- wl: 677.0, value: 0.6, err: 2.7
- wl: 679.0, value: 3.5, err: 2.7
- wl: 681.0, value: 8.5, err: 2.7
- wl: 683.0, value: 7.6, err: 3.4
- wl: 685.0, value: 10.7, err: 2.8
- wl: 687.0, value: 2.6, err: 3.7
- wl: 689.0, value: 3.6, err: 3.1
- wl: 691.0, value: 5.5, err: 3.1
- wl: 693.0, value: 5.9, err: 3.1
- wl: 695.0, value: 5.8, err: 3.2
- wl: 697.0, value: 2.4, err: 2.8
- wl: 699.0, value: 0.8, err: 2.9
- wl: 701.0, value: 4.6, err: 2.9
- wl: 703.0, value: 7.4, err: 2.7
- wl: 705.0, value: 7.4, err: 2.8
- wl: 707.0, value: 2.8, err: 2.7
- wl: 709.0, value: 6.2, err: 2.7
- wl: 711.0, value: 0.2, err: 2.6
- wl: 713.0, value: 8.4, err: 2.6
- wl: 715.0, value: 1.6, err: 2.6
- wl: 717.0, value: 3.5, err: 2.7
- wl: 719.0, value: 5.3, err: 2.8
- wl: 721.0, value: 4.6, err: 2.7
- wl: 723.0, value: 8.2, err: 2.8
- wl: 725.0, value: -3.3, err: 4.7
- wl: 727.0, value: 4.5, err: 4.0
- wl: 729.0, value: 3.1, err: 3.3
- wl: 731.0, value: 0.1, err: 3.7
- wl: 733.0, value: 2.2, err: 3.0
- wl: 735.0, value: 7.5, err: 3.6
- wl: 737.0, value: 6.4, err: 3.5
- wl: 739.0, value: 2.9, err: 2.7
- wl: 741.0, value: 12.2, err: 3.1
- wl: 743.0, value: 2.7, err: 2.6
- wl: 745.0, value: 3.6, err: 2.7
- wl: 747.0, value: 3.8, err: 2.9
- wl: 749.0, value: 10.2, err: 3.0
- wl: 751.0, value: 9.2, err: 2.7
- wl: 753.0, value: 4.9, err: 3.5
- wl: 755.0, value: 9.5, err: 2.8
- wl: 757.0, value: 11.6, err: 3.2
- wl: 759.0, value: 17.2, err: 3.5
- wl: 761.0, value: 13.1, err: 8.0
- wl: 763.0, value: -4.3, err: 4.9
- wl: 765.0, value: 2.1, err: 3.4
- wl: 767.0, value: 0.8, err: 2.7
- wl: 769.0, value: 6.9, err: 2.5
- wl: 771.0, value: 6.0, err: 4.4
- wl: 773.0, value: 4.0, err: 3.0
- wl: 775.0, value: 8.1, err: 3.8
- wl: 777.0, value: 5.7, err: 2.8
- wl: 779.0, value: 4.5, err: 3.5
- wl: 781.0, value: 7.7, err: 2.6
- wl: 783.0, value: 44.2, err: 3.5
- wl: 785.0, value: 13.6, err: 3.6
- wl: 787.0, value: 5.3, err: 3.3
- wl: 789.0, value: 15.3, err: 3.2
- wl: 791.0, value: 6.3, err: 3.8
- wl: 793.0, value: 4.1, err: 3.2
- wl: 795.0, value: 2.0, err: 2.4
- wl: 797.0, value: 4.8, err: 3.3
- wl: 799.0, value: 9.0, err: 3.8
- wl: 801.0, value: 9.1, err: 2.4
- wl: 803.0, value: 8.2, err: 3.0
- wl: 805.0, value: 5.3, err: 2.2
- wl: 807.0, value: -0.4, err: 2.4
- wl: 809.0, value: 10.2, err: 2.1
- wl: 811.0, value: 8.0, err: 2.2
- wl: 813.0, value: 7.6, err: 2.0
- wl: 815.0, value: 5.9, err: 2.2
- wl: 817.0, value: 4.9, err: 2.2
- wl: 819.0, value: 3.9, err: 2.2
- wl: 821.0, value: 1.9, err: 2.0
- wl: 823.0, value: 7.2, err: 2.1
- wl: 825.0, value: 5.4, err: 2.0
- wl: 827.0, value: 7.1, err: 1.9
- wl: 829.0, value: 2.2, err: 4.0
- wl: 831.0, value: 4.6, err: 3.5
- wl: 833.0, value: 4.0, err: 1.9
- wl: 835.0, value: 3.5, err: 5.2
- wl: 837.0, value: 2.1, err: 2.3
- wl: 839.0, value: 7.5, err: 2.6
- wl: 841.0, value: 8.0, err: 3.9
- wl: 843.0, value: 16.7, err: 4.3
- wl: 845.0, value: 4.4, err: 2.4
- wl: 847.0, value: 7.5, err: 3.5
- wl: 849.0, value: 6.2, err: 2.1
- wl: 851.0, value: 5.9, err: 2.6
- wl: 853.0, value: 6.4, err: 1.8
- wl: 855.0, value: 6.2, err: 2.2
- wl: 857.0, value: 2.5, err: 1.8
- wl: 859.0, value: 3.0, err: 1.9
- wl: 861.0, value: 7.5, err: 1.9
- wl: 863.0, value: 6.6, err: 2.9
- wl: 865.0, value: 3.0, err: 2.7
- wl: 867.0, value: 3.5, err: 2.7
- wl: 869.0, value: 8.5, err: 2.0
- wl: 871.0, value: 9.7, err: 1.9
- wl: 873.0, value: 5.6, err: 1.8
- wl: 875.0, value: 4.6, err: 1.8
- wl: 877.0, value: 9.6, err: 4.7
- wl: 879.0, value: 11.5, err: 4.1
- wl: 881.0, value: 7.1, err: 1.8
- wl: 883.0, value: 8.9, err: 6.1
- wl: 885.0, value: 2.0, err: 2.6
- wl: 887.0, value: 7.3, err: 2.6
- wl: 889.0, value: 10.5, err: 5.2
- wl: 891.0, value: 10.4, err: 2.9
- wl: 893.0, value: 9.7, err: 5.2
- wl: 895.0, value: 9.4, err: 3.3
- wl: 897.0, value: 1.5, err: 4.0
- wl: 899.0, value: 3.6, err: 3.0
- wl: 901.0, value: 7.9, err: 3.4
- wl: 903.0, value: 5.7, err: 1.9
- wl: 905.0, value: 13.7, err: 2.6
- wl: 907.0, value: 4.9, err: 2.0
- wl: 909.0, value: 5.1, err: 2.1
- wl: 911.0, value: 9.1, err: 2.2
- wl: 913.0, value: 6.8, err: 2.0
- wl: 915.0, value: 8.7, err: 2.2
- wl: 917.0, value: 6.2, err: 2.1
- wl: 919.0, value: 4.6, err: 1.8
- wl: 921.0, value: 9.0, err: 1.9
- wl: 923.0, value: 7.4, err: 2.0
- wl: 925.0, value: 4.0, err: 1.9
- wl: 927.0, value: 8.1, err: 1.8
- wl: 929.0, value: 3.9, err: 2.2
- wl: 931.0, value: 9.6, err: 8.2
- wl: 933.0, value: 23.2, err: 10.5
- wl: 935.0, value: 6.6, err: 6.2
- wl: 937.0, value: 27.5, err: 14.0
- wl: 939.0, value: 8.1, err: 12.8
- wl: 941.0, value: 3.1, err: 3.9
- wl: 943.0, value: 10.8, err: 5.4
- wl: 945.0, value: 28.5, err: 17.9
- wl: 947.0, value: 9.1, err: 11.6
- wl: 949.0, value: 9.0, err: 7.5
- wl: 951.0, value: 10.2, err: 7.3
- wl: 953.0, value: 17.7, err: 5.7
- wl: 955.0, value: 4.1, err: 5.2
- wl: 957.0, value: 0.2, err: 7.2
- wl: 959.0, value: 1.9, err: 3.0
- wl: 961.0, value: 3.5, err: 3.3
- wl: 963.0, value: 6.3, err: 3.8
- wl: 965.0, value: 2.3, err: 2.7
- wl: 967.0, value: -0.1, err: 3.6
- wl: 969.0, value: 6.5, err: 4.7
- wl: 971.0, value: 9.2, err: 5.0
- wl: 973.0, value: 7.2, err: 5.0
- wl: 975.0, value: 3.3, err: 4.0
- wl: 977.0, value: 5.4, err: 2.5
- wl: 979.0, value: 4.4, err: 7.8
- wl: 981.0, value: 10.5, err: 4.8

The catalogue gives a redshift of 1.10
